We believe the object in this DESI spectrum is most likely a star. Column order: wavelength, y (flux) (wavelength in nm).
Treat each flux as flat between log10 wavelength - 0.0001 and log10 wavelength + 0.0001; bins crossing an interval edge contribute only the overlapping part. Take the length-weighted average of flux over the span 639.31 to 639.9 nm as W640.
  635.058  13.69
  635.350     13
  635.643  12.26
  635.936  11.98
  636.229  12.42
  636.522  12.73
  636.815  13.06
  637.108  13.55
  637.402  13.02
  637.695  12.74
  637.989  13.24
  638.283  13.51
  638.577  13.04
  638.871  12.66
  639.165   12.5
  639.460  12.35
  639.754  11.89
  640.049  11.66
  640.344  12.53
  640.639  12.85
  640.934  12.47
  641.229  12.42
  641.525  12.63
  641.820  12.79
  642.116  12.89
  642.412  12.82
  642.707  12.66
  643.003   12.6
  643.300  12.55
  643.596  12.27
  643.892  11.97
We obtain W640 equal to 12.1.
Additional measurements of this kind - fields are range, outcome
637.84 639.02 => 13.1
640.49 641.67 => 12.6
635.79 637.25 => 12.8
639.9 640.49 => 12.1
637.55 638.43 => 13.2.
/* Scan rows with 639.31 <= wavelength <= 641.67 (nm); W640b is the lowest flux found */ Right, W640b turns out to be 11.66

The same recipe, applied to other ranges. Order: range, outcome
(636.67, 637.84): 12.74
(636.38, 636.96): 12.73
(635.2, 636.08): 11.98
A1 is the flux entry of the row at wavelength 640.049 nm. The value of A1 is 11.66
